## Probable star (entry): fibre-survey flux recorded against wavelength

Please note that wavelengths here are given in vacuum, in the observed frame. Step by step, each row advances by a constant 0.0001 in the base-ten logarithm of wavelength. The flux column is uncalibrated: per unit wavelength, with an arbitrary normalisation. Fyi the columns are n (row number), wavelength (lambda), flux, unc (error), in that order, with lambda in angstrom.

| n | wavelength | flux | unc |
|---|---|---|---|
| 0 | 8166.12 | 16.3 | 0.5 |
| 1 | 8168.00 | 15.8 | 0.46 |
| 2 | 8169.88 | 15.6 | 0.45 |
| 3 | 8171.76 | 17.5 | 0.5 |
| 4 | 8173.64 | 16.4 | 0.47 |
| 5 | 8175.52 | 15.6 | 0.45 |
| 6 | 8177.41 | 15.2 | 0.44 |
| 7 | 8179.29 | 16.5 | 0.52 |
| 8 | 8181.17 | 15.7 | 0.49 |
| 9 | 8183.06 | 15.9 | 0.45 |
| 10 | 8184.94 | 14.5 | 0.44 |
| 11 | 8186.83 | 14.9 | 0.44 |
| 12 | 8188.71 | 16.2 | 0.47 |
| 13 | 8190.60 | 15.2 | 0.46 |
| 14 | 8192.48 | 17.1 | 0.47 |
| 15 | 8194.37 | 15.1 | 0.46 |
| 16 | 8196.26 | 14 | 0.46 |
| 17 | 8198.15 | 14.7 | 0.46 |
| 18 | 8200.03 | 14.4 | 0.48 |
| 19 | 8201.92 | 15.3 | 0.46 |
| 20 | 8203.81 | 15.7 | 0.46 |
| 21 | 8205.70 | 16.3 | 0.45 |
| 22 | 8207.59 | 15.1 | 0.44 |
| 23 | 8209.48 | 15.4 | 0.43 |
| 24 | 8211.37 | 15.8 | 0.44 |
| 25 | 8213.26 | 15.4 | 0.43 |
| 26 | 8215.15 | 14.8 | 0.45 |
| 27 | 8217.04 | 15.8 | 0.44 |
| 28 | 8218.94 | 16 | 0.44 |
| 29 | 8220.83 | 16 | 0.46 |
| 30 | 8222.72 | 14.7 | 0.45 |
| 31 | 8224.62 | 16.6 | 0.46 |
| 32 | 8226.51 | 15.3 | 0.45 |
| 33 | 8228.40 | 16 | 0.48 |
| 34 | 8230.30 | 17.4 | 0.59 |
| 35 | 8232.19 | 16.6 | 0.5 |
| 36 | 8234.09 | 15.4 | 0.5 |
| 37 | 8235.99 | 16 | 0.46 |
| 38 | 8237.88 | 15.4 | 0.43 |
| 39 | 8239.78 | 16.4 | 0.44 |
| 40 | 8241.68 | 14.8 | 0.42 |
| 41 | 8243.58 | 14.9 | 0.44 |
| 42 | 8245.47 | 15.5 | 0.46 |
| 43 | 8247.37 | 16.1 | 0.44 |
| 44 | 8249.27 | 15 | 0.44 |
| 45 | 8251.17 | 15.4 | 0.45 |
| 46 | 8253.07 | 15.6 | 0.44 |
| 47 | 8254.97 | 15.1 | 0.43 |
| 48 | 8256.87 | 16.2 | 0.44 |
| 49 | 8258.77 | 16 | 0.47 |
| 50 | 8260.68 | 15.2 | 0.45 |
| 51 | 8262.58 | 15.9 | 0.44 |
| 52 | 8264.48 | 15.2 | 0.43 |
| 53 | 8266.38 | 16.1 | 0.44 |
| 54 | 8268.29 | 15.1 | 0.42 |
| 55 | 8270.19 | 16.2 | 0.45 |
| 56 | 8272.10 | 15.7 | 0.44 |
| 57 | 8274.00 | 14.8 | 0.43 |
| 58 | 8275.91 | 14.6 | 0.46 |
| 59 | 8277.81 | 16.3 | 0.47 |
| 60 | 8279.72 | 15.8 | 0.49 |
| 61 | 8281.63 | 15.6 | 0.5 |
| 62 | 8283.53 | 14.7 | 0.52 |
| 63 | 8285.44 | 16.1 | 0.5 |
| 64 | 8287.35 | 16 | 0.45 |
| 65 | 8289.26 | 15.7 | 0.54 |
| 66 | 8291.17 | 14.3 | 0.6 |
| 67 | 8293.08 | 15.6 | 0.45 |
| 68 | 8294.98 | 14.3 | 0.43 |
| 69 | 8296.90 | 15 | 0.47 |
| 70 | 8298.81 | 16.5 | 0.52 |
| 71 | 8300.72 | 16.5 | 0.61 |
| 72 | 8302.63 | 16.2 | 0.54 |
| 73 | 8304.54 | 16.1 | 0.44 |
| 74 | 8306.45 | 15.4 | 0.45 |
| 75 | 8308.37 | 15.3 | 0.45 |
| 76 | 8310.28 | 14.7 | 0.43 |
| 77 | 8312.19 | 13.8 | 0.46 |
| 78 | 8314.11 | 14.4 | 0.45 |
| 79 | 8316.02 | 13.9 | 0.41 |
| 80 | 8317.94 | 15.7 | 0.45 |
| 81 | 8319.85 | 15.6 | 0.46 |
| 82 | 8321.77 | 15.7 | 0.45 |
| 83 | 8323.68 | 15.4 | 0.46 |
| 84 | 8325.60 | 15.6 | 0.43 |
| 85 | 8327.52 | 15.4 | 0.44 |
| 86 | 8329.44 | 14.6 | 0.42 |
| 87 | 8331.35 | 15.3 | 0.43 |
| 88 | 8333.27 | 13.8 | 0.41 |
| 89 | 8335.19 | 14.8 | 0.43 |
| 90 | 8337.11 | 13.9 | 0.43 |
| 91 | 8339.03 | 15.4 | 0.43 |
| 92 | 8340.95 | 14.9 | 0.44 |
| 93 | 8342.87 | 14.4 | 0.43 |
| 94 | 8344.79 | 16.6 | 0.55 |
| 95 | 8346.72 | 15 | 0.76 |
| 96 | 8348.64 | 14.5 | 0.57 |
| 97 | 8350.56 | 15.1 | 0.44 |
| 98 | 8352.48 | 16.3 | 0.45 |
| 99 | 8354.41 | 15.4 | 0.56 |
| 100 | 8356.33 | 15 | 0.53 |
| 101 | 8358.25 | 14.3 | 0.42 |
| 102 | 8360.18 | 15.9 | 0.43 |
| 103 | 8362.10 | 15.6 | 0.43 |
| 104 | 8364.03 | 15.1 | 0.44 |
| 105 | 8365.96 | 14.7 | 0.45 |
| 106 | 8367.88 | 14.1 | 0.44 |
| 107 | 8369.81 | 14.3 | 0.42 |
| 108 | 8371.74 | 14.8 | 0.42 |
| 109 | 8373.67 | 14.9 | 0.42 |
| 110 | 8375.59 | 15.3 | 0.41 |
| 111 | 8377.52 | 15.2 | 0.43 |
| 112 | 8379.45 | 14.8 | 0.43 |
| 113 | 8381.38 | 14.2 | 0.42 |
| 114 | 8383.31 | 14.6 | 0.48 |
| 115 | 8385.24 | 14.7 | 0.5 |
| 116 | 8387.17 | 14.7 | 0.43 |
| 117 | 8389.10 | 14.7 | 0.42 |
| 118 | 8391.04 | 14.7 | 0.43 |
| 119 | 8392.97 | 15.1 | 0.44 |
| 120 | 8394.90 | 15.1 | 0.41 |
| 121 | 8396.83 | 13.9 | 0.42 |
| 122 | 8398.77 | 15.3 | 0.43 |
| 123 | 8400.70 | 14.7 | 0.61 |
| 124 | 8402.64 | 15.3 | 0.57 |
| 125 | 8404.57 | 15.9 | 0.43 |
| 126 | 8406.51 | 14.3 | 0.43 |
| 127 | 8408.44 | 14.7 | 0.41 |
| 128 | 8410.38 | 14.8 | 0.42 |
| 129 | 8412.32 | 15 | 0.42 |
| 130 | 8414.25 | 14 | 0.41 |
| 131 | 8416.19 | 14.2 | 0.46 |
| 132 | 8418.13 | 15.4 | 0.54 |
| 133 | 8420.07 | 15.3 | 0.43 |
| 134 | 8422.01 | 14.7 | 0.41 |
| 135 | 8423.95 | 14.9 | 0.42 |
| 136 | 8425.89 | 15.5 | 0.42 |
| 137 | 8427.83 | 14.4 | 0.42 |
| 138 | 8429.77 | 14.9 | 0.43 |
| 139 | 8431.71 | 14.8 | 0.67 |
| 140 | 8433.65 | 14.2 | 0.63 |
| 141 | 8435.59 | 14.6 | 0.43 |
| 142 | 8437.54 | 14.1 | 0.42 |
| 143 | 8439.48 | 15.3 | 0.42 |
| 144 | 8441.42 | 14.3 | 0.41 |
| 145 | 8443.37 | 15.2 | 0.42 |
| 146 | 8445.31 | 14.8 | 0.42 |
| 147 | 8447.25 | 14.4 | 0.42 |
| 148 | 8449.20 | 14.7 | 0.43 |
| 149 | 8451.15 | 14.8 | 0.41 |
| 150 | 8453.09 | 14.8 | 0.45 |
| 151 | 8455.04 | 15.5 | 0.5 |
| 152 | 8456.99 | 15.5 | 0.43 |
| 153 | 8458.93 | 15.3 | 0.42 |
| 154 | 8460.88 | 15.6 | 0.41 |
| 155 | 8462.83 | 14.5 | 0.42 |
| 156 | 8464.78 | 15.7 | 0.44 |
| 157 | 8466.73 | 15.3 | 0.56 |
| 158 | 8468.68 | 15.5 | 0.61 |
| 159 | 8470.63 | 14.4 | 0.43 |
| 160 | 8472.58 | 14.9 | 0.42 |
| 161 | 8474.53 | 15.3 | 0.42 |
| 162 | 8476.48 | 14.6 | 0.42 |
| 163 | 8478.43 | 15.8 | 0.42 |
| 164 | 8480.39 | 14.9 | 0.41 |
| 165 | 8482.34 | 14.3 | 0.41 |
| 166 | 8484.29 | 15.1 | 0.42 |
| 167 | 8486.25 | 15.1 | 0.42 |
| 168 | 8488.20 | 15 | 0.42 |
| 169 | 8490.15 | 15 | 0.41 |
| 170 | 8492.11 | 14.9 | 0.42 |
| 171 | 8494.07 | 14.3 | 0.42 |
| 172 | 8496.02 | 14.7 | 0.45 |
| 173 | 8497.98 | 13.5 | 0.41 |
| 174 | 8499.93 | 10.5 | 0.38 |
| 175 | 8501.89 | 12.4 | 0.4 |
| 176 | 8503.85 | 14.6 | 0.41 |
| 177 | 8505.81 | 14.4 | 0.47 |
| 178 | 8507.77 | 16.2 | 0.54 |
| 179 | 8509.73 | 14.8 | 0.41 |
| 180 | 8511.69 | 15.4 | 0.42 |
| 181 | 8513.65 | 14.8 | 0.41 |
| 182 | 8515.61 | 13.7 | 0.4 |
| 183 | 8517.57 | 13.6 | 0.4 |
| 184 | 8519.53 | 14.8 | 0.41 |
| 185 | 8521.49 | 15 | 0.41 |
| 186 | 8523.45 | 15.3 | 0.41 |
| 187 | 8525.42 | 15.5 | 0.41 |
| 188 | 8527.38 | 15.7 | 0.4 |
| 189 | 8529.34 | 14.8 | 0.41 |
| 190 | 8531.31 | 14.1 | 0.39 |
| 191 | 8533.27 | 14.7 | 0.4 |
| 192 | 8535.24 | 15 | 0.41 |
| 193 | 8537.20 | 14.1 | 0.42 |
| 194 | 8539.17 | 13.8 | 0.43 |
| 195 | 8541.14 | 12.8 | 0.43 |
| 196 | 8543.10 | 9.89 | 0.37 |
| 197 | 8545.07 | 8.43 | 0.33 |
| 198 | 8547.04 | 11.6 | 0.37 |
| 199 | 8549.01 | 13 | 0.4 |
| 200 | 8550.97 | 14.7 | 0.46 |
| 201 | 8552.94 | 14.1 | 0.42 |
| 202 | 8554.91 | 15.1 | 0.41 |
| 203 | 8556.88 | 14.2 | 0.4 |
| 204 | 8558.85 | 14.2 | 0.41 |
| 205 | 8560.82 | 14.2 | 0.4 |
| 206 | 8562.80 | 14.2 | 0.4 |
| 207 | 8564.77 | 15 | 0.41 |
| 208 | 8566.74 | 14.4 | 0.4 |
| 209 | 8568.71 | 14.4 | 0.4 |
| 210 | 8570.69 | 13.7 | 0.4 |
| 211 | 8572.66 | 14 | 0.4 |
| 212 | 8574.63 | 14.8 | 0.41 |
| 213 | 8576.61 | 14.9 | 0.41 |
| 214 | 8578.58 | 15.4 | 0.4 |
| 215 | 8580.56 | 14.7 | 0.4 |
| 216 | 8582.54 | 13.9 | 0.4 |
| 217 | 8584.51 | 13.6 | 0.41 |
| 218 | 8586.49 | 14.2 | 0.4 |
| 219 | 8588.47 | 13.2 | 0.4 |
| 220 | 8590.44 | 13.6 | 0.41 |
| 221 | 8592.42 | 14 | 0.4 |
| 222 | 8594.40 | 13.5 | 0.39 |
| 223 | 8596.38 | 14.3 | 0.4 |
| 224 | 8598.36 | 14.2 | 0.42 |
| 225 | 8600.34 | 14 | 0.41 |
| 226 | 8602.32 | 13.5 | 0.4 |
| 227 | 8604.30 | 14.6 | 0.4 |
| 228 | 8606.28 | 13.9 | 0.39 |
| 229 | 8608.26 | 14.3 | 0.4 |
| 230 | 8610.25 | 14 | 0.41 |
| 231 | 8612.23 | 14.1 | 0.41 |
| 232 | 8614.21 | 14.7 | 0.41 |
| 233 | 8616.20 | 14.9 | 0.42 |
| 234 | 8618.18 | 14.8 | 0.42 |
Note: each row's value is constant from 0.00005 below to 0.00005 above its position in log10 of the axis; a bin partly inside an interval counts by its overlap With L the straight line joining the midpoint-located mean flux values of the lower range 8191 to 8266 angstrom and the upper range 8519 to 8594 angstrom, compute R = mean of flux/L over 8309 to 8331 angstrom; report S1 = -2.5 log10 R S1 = 0.010 mag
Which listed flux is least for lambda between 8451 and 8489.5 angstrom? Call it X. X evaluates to 14.3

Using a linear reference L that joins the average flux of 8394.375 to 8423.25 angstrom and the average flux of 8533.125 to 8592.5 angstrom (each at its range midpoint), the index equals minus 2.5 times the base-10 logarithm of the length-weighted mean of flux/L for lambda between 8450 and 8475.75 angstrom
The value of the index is -0.05 mag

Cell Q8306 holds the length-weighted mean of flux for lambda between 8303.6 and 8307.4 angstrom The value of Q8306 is 15.8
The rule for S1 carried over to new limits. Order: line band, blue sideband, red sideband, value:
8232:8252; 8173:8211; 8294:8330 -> -0.012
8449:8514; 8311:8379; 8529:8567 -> -0.055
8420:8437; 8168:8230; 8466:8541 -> 0.006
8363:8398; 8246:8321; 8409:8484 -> 0.029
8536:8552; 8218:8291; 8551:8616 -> 0.168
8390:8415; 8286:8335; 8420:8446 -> 0.003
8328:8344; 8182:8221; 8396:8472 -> 0.030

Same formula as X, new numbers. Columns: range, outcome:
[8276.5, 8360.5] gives 13.8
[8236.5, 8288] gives 14.6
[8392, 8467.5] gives 13.9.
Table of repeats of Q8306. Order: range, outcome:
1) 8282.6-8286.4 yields 15.4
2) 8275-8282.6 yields 15.6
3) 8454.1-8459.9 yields 15.4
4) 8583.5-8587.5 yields 13.9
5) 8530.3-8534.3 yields 14.4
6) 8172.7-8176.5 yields 16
